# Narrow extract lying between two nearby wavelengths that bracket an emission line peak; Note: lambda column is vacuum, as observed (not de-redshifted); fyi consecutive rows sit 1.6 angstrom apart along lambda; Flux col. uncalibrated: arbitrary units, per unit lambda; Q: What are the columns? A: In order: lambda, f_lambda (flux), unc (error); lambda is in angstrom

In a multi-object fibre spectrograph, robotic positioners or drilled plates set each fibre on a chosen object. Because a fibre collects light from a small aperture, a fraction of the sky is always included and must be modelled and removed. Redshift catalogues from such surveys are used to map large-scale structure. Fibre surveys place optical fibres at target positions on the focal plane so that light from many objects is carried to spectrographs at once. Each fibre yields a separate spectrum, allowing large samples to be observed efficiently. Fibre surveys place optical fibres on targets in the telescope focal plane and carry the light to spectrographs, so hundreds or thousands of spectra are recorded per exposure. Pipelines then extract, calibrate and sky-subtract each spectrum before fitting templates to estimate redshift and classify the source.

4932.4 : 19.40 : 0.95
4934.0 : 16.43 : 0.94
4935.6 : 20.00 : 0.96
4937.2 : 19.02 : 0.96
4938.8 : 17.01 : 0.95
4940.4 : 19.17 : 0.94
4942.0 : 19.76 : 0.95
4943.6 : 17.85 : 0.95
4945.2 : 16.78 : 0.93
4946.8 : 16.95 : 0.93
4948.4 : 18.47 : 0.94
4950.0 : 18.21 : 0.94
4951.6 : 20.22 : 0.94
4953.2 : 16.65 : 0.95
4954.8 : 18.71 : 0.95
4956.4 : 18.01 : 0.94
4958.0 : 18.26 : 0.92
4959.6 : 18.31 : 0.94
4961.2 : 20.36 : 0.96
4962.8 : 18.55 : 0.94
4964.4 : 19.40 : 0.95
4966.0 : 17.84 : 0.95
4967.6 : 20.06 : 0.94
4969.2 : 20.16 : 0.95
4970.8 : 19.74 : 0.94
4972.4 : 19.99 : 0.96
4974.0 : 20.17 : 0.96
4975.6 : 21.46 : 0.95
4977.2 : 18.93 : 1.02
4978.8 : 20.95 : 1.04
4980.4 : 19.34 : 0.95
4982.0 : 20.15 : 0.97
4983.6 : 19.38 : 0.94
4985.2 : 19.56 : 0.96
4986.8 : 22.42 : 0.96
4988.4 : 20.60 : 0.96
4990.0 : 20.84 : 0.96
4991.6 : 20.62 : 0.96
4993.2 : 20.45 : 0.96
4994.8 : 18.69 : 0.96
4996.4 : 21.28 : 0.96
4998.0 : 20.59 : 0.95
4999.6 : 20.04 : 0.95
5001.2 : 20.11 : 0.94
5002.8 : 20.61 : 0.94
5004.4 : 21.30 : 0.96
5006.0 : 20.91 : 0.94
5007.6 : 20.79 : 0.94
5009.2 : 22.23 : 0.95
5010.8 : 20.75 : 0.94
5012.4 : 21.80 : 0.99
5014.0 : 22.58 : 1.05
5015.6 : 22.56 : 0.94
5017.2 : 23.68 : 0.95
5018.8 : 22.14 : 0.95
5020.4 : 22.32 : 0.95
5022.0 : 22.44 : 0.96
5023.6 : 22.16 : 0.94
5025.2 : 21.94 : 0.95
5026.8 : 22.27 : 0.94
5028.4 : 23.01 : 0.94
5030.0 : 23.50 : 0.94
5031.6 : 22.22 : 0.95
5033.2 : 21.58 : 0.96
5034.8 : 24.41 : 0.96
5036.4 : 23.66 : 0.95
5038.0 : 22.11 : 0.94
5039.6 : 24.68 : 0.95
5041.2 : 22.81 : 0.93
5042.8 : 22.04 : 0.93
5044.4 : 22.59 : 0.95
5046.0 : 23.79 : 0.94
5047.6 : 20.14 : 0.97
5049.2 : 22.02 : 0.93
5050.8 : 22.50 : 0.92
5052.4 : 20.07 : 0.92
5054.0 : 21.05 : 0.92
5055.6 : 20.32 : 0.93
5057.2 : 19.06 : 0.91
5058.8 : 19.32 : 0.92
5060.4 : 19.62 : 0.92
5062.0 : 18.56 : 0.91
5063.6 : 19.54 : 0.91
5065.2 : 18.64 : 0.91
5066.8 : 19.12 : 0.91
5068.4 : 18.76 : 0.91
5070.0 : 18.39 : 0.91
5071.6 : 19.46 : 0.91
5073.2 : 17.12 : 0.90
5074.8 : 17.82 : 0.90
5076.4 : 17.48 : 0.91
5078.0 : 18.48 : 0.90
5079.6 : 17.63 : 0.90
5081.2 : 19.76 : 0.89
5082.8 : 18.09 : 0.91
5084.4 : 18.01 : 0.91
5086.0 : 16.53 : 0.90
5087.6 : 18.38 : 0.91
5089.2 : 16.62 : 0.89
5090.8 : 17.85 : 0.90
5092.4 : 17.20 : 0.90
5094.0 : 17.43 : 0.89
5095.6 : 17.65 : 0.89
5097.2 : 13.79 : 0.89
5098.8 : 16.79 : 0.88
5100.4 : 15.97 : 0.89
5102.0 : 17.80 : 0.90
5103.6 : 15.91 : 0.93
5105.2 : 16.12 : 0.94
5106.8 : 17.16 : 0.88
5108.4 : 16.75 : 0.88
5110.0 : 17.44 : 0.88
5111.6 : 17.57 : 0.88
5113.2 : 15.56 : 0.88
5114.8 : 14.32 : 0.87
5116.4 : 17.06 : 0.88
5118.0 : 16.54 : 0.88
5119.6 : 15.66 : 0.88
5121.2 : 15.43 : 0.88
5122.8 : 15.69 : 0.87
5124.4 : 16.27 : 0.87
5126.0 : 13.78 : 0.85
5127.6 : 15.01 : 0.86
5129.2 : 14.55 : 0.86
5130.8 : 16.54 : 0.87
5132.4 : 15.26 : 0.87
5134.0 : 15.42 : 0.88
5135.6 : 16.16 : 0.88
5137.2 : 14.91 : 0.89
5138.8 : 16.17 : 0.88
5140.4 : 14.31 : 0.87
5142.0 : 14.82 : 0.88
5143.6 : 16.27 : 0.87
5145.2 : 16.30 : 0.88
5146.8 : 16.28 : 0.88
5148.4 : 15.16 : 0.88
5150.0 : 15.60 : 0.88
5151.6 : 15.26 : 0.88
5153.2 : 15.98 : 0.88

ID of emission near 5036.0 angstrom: C III] 1909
